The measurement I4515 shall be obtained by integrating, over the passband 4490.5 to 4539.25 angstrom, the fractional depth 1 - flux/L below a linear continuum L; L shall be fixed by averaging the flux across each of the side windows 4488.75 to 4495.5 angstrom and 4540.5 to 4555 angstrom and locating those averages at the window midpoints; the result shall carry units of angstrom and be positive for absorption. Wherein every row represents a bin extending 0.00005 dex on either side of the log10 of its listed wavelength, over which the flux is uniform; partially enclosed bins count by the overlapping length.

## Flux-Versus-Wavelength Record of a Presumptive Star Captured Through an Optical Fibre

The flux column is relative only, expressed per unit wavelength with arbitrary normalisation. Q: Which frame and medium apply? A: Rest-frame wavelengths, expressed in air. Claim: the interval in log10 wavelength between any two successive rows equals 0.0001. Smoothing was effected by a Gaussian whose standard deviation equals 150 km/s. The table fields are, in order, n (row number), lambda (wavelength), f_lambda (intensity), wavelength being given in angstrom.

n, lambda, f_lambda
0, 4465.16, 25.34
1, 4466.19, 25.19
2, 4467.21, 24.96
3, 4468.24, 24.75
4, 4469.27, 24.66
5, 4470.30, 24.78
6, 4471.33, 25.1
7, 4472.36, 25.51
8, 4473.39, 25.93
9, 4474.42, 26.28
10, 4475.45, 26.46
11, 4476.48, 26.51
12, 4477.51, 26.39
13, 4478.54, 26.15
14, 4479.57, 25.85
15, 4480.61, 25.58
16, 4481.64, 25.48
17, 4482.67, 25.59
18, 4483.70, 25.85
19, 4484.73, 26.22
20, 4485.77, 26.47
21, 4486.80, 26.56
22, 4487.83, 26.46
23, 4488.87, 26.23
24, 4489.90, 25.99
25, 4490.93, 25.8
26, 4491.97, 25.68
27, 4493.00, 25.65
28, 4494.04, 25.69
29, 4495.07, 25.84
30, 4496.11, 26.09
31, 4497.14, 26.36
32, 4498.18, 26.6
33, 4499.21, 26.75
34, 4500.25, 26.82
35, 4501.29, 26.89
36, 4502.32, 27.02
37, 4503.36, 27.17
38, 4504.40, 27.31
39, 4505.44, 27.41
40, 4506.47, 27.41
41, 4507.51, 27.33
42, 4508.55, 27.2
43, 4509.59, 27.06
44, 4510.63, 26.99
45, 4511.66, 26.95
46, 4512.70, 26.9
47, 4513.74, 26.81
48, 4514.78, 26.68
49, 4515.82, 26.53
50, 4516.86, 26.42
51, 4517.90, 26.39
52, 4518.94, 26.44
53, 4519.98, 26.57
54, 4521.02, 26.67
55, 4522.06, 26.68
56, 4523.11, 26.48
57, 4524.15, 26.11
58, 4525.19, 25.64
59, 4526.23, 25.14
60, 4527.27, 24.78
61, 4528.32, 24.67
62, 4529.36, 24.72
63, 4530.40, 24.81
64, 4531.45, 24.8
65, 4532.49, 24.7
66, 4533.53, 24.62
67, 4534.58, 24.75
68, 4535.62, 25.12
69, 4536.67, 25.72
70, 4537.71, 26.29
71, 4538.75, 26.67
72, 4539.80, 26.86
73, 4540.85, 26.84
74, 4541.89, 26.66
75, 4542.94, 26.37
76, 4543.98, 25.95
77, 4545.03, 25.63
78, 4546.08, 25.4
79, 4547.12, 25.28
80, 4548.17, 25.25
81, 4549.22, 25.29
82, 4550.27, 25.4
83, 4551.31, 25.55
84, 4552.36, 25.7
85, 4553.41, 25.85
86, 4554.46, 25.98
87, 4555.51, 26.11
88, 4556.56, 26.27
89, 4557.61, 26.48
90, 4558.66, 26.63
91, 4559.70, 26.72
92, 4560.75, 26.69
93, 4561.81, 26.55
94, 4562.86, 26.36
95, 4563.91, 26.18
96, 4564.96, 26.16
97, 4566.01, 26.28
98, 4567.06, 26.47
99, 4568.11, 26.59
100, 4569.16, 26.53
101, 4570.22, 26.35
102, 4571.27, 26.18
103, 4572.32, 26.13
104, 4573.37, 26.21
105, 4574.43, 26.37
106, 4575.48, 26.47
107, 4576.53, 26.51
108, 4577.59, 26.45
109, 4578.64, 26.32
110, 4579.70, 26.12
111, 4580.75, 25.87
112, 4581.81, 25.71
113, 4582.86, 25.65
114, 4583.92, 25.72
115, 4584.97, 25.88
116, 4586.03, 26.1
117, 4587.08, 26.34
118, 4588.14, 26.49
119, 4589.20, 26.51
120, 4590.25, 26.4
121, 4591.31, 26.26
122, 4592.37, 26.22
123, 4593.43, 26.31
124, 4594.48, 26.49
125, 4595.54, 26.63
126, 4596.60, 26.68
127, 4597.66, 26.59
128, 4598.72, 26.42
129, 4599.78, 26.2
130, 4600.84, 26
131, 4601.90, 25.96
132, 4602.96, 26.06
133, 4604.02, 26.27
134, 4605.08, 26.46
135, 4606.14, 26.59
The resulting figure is -0.7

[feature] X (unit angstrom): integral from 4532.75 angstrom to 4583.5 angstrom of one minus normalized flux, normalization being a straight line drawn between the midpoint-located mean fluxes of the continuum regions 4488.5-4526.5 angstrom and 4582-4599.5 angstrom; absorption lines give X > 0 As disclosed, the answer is 0.6 angstrom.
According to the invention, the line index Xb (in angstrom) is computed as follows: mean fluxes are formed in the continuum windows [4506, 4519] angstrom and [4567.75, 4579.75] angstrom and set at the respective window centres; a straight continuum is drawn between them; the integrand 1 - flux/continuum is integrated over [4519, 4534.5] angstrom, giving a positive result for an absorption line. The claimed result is 0.7 angstrom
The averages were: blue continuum 26.9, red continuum 26.3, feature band 25.5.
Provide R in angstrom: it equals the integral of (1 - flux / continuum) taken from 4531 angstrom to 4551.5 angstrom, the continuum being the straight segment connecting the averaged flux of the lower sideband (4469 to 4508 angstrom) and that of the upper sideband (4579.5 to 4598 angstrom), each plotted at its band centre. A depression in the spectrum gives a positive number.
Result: 0.4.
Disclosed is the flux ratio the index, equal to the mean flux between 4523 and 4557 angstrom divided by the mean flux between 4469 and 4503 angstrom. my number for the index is 0.98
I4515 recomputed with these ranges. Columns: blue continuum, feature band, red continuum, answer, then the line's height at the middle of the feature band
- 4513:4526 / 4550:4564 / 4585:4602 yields 0.10 angstrom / 26.4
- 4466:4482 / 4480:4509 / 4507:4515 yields -0.02 angstrom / 26.4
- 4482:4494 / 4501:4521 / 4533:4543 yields -0.70 angstrom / 26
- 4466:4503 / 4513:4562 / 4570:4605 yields 0.37 angstrom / 26.1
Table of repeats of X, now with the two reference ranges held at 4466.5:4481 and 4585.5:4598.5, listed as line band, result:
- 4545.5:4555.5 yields 0.2 angstrom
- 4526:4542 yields 0.4 angstrom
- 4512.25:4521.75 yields -0.3 angstrom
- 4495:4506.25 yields -0.4 angstrom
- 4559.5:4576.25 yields -0.1 angstrom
